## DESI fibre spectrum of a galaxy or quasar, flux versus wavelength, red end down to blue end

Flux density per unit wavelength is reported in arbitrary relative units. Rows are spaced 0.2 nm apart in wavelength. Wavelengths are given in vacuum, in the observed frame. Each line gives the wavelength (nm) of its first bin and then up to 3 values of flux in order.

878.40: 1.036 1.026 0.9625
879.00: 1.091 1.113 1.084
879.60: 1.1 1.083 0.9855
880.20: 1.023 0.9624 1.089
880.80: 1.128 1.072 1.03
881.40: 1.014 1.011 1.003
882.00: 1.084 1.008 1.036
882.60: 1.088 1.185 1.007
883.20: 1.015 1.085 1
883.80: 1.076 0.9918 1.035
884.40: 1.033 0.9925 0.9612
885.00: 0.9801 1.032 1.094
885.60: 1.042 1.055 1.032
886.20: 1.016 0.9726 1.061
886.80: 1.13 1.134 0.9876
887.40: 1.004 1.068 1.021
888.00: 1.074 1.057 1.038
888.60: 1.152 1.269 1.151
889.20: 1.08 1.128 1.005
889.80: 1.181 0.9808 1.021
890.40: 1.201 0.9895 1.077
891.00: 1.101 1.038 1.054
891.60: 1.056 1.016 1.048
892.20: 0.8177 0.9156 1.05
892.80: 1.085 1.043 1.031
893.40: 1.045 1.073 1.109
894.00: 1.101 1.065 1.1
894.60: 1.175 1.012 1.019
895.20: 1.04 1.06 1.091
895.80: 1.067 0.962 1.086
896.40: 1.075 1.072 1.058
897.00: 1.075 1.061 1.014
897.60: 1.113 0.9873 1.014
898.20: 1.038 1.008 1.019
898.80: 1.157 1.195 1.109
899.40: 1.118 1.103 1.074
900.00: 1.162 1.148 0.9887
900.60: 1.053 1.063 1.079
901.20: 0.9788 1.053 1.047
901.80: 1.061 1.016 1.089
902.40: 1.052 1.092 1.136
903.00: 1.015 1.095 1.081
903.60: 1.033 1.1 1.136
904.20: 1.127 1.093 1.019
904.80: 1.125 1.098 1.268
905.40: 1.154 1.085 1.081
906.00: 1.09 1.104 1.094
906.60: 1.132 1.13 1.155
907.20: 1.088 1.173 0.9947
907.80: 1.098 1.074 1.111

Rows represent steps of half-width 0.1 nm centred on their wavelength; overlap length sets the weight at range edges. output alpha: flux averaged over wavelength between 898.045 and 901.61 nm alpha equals 1.08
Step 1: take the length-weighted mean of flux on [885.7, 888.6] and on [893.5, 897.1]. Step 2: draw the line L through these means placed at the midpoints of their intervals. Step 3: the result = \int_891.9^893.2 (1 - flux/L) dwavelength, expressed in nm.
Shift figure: 0.08 nm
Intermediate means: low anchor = 1.05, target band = 0.996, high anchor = 1.07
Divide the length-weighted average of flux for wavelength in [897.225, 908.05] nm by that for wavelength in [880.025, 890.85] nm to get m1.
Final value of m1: 1.0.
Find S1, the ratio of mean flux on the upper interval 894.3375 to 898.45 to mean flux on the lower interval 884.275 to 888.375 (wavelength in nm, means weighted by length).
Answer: 1.02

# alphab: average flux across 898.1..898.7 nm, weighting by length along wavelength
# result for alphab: 1.02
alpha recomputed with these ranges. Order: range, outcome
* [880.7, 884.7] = 1.04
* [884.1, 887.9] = 1.03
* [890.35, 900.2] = 1.06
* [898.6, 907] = 1.09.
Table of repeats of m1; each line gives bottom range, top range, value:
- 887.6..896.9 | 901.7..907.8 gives 1.03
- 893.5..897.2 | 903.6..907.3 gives 1.04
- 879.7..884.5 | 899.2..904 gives 1.03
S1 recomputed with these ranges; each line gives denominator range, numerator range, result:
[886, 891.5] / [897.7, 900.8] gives 1.00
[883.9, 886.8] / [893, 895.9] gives 1.04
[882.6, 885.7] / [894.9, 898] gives 1.01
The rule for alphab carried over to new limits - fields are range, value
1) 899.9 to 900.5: 1.1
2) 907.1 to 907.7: 1.09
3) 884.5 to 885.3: 0.991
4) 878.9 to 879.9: 1.09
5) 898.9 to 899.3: 1.15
